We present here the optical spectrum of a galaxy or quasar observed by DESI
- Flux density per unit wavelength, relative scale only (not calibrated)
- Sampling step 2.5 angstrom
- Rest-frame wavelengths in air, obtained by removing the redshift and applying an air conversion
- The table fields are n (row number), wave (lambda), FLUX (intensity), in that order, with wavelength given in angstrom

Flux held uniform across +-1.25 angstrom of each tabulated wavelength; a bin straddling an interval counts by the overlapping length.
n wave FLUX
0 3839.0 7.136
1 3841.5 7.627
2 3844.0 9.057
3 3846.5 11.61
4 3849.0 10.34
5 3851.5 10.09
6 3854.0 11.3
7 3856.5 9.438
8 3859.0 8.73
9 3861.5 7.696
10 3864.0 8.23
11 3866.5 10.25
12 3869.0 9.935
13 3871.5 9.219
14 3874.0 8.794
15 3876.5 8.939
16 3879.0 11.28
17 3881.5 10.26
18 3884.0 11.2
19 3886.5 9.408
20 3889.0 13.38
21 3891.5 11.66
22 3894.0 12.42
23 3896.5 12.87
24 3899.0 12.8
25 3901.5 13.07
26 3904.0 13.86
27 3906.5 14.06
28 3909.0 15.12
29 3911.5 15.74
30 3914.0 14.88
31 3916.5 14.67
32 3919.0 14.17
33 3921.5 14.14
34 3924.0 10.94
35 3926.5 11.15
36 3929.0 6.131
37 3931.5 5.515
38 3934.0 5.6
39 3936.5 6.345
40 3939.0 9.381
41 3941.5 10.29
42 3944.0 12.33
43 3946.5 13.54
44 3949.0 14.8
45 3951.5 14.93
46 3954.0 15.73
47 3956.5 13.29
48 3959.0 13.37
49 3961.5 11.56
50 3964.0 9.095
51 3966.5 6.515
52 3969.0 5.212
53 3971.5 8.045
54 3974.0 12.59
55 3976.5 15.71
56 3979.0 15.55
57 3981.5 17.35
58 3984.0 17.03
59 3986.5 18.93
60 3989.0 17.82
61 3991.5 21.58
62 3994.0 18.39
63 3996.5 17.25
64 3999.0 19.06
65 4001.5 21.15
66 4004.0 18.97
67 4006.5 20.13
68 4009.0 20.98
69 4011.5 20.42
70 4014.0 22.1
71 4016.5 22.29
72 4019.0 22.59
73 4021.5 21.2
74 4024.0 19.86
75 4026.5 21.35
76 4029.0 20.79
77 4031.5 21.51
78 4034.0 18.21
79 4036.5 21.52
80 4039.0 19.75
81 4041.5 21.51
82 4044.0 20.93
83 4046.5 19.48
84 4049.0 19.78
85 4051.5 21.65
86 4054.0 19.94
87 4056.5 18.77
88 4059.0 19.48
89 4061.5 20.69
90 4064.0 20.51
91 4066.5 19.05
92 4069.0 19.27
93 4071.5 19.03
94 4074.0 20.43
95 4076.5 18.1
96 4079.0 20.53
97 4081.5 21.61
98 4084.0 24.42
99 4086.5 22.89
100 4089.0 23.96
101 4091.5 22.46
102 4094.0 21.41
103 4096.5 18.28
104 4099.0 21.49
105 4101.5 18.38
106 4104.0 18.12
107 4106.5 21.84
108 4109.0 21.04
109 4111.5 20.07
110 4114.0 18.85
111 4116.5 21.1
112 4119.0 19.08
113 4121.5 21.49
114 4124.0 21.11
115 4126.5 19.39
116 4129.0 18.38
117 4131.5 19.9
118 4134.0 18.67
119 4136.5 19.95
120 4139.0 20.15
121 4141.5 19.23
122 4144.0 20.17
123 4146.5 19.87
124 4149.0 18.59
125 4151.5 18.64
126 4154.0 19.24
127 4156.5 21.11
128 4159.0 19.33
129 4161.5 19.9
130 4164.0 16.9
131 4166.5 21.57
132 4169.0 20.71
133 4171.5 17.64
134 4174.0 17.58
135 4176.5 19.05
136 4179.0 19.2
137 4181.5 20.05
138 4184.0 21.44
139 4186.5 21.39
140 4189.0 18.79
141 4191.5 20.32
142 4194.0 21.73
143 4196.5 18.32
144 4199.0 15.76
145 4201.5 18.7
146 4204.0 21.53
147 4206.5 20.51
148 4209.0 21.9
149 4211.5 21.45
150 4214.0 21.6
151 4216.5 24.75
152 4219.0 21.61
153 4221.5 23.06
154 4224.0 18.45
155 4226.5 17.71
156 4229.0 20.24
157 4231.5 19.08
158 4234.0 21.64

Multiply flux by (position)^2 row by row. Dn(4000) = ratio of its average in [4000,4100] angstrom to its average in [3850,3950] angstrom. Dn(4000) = 2.01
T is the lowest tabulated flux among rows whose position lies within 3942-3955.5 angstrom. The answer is 12.33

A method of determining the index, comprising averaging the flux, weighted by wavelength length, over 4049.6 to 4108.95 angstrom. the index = 20.5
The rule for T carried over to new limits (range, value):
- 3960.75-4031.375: 5.212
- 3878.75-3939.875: 5.515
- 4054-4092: 18.1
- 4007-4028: 19.86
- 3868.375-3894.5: 8.794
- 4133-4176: 16.9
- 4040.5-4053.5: 19.48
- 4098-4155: 18.12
